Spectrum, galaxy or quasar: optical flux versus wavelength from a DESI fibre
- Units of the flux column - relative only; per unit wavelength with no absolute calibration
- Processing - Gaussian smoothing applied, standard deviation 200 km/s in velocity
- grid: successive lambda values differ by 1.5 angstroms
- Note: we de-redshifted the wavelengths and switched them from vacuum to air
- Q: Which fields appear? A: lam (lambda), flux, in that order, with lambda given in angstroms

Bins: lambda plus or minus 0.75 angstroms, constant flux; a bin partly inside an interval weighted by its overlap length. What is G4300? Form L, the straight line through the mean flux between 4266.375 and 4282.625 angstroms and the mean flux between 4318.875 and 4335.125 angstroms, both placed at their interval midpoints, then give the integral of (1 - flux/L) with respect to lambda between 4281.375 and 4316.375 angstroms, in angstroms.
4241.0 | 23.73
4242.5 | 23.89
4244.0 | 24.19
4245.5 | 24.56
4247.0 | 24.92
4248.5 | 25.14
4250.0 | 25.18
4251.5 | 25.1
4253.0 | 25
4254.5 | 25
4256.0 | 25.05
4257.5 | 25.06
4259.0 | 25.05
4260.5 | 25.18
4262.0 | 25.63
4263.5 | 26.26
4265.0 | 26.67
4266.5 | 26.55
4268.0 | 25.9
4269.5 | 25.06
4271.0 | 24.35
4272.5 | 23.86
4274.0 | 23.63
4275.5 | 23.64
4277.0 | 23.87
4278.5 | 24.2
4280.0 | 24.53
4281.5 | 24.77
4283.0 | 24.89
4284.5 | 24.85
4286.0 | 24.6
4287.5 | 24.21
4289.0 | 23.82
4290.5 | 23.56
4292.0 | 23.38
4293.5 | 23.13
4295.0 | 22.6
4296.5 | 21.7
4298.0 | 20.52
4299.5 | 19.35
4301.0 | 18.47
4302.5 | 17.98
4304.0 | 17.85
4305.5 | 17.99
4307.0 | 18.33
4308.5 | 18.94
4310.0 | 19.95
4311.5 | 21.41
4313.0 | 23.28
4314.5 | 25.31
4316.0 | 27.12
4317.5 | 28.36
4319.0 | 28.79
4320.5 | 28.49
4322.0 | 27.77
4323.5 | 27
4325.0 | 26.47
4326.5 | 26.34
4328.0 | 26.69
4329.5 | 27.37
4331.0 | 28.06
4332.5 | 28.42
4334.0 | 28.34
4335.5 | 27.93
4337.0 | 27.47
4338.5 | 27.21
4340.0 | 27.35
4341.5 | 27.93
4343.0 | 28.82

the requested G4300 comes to 5.4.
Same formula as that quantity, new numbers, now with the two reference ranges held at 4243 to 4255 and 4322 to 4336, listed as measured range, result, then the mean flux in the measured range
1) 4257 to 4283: 0.6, 25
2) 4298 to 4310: 3.6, 18.6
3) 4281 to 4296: 1.3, 23.9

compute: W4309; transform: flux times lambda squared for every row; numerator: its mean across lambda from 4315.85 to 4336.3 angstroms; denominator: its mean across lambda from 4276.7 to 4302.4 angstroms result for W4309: 1.23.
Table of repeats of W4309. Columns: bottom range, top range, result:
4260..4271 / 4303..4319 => 0.88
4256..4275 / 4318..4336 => 1.13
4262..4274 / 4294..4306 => 0.79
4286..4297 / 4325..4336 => 1.20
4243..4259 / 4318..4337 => 1.15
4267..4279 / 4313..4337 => 1.15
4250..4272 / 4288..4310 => 0.82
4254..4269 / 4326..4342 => 1.11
